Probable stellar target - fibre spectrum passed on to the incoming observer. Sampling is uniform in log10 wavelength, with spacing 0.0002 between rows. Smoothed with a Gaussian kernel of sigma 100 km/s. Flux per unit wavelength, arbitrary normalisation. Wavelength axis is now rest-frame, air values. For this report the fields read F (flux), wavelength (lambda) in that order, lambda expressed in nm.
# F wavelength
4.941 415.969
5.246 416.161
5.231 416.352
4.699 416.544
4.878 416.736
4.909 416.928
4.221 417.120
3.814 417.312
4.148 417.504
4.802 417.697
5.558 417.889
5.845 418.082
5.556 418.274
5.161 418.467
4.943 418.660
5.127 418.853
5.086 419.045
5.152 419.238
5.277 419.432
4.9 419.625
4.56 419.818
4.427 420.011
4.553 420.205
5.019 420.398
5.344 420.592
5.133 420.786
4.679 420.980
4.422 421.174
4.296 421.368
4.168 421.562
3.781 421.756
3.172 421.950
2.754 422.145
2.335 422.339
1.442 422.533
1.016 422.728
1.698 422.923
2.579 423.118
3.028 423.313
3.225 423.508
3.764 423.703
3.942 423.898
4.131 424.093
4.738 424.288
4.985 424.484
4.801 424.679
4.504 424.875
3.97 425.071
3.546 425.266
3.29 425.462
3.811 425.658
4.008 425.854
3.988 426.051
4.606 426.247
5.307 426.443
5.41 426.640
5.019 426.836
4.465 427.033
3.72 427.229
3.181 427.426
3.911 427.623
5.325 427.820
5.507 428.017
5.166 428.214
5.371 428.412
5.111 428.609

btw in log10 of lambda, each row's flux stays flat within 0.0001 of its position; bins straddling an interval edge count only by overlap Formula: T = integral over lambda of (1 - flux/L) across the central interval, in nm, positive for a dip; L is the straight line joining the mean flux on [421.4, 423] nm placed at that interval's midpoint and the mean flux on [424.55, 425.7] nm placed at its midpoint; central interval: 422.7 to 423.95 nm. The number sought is 0.16 nm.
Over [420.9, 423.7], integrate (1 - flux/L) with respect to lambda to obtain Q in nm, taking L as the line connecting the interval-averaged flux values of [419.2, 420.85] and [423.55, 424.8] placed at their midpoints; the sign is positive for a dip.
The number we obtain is 0.95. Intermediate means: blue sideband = 4.92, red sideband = 4.35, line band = 3.06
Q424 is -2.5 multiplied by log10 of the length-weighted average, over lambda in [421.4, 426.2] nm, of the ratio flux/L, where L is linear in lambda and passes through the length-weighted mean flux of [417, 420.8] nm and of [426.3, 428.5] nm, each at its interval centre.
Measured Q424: 0.36 mag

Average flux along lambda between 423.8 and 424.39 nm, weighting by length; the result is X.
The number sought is 4.28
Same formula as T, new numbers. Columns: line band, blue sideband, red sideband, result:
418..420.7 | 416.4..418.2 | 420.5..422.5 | -0.43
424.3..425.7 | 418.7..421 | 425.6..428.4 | 0.15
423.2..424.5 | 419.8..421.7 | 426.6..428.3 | 0.21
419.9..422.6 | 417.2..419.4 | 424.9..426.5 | 0.38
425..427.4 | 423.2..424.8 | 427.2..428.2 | 0.03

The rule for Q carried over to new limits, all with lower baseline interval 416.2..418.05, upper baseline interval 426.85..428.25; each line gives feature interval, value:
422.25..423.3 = 0.61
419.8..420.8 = -0.04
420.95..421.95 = 0.11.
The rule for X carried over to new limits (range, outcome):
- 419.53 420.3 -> 4.61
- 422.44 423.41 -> 1.95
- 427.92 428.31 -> 5.34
